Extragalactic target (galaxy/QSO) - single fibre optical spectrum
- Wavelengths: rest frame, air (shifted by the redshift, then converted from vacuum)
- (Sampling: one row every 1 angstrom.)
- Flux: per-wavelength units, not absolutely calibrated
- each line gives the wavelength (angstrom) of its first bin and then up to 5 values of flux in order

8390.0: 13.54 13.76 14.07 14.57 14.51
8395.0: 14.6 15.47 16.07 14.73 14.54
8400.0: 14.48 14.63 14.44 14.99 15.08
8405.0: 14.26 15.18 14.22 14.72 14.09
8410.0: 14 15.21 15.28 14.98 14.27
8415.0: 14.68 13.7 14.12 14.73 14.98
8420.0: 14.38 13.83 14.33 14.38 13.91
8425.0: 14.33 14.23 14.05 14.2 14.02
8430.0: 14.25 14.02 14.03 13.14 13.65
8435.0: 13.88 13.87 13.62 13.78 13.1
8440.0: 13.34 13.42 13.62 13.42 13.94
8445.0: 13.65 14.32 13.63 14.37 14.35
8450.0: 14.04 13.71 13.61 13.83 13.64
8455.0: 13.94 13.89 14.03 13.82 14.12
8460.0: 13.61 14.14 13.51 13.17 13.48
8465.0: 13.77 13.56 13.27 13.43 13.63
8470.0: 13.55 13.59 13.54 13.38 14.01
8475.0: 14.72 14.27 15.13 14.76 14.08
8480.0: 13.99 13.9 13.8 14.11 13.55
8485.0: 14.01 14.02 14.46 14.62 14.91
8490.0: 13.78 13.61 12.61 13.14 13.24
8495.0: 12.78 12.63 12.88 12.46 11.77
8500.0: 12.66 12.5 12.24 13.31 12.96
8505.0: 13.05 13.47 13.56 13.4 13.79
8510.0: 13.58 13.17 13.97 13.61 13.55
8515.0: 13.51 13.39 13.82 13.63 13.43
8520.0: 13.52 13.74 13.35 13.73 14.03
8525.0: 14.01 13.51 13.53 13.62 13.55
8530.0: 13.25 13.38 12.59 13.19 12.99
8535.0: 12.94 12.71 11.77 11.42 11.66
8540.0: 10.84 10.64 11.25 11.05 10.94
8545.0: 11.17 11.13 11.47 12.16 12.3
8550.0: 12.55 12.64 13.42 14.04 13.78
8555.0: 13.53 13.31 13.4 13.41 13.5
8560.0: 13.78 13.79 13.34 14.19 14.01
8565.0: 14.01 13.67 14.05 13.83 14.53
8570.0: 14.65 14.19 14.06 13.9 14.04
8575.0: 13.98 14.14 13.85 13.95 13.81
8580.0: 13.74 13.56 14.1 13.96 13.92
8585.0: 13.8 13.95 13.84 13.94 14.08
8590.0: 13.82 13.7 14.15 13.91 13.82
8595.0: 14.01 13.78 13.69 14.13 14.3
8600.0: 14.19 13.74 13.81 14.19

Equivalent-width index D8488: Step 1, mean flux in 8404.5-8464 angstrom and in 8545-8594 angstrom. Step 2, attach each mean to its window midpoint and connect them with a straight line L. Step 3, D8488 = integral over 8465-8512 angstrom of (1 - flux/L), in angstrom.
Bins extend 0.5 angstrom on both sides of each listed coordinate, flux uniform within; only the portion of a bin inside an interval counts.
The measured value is 1.10 angstrom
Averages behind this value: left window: 14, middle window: 13.5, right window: 13.6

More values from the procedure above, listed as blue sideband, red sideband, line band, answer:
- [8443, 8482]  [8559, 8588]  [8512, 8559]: 3.6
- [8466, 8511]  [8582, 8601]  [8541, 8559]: 1.8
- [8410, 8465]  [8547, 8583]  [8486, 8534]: 1.5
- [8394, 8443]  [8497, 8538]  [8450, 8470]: 0.2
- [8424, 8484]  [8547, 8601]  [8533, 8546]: 2.0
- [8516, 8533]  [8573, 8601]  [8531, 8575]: 2.5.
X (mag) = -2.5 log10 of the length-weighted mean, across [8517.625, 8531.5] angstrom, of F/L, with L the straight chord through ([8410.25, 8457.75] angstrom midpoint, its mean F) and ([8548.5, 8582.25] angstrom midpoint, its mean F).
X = 0.019 mag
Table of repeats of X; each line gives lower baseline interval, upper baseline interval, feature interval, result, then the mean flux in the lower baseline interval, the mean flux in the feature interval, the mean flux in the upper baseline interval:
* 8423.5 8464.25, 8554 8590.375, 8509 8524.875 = 0.02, 13.8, 13.6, 13.9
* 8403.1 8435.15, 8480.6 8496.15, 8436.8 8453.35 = 0.03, 14.3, 13.8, 13.7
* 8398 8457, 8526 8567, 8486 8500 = 0.01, 14.1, 13.3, 12.8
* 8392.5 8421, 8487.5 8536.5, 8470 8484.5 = -0.02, 14.7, 14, 13.3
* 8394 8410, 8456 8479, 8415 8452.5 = 0.03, 14.7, 14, 13.8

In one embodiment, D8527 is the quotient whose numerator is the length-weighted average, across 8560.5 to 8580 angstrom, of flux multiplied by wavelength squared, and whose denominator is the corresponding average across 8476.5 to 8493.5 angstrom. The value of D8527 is 1.02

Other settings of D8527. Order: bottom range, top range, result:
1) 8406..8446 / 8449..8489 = 1.00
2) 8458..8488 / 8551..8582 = 1.02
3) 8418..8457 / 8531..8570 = 0.94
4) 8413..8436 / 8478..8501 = 0.97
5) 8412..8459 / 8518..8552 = 0.92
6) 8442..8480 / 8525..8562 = 0.93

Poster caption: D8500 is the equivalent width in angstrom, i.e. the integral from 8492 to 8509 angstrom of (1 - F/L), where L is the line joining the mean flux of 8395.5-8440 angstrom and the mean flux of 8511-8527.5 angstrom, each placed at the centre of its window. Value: 1.1 angstrom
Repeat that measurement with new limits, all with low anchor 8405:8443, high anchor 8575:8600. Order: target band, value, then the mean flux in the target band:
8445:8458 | 0.2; 13.9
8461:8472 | 0.4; 13.5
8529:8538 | 0.8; 12.8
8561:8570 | 0.0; 14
